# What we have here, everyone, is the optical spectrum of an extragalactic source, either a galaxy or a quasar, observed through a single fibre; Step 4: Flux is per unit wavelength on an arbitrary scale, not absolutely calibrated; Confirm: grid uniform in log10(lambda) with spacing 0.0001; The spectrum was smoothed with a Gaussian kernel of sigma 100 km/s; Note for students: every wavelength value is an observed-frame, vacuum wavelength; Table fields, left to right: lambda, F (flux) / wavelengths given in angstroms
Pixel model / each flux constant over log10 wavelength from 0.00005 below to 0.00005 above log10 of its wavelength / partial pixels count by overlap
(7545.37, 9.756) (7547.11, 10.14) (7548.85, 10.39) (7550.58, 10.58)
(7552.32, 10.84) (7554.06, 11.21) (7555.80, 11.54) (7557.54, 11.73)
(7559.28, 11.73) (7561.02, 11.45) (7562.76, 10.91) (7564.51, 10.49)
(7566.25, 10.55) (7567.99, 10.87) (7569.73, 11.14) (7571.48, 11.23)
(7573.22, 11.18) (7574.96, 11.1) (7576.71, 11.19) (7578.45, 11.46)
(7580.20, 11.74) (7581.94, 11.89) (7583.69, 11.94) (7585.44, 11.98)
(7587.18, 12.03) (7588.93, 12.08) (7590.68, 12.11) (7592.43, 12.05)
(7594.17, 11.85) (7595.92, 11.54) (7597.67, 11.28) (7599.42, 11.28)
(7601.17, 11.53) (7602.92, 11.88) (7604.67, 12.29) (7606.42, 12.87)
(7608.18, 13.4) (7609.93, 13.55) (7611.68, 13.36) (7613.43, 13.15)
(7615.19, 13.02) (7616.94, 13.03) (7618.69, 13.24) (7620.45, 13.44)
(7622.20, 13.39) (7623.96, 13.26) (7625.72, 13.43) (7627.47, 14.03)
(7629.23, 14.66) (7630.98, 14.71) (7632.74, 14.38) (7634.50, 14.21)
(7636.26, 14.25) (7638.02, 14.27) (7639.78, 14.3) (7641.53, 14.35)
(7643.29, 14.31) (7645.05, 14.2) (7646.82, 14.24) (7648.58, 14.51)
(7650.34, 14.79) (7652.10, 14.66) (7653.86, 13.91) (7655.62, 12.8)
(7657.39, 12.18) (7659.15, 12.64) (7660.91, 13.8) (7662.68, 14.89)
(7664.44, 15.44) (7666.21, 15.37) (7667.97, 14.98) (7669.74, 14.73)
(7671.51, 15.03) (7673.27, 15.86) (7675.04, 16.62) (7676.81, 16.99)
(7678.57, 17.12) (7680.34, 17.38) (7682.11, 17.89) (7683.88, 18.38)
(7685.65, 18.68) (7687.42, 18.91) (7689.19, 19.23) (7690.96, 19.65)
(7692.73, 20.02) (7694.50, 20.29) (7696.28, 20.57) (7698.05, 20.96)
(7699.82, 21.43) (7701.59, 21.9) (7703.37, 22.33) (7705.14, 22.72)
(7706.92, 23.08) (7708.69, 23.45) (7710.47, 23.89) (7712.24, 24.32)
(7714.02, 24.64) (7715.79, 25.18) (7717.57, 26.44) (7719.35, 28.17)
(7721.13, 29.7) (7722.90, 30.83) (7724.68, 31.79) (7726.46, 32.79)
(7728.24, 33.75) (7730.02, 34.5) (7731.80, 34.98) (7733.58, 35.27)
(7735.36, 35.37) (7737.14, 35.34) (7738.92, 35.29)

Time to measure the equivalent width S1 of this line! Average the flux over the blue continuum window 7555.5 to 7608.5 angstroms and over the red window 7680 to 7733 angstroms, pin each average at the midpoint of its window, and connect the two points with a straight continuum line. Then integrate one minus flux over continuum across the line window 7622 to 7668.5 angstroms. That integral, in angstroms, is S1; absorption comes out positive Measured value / 10.0 angstroms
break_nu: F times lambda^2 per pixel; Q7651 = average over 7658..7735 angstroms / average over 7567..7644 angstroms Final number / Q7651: 1.79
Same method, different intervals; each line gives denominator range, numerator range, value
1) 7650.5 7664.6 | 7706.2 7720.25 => 1.84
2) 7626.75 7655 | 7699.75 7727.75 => 1.85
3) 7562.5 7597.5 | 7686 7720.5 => 2.02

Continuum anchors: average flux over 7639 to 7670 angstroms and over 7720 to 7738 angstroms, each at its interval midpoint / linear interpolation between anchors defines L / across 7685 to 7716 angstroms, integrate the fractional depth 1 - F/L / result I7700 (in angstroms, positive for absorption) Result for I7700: 5.19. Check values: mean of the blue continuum 14.2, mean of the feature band 21.7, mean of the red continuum 33.4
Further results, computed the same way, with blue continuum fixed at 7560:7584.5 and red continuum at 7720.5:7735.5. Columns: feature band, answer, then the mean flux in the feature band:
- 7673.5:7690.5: 5.63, 17.9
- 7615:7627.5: 3.31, 13.3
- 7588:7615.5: 5.44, 12.3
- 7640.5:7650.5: 3.33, 14.4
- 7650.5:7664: 5.54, 13.7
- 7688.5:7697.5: 2.63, 20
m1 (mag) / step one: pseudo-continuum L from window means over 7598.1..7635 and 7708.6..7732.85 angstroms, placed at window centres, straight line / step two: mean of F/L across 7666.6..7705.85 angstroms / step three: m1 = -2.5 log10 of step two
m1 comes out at 0.27 mag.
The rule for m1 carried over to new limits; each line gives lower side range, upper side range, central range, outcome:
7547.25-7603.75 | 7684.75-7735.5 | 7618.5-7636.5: 0.21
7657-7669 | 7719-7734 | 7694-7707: 0.16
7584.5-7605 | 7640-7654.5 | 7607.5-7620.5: -0.04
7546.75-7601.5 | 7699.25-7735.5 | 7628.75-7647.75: 0.29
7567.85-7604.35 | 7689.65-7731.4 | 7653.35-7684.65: 0.33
